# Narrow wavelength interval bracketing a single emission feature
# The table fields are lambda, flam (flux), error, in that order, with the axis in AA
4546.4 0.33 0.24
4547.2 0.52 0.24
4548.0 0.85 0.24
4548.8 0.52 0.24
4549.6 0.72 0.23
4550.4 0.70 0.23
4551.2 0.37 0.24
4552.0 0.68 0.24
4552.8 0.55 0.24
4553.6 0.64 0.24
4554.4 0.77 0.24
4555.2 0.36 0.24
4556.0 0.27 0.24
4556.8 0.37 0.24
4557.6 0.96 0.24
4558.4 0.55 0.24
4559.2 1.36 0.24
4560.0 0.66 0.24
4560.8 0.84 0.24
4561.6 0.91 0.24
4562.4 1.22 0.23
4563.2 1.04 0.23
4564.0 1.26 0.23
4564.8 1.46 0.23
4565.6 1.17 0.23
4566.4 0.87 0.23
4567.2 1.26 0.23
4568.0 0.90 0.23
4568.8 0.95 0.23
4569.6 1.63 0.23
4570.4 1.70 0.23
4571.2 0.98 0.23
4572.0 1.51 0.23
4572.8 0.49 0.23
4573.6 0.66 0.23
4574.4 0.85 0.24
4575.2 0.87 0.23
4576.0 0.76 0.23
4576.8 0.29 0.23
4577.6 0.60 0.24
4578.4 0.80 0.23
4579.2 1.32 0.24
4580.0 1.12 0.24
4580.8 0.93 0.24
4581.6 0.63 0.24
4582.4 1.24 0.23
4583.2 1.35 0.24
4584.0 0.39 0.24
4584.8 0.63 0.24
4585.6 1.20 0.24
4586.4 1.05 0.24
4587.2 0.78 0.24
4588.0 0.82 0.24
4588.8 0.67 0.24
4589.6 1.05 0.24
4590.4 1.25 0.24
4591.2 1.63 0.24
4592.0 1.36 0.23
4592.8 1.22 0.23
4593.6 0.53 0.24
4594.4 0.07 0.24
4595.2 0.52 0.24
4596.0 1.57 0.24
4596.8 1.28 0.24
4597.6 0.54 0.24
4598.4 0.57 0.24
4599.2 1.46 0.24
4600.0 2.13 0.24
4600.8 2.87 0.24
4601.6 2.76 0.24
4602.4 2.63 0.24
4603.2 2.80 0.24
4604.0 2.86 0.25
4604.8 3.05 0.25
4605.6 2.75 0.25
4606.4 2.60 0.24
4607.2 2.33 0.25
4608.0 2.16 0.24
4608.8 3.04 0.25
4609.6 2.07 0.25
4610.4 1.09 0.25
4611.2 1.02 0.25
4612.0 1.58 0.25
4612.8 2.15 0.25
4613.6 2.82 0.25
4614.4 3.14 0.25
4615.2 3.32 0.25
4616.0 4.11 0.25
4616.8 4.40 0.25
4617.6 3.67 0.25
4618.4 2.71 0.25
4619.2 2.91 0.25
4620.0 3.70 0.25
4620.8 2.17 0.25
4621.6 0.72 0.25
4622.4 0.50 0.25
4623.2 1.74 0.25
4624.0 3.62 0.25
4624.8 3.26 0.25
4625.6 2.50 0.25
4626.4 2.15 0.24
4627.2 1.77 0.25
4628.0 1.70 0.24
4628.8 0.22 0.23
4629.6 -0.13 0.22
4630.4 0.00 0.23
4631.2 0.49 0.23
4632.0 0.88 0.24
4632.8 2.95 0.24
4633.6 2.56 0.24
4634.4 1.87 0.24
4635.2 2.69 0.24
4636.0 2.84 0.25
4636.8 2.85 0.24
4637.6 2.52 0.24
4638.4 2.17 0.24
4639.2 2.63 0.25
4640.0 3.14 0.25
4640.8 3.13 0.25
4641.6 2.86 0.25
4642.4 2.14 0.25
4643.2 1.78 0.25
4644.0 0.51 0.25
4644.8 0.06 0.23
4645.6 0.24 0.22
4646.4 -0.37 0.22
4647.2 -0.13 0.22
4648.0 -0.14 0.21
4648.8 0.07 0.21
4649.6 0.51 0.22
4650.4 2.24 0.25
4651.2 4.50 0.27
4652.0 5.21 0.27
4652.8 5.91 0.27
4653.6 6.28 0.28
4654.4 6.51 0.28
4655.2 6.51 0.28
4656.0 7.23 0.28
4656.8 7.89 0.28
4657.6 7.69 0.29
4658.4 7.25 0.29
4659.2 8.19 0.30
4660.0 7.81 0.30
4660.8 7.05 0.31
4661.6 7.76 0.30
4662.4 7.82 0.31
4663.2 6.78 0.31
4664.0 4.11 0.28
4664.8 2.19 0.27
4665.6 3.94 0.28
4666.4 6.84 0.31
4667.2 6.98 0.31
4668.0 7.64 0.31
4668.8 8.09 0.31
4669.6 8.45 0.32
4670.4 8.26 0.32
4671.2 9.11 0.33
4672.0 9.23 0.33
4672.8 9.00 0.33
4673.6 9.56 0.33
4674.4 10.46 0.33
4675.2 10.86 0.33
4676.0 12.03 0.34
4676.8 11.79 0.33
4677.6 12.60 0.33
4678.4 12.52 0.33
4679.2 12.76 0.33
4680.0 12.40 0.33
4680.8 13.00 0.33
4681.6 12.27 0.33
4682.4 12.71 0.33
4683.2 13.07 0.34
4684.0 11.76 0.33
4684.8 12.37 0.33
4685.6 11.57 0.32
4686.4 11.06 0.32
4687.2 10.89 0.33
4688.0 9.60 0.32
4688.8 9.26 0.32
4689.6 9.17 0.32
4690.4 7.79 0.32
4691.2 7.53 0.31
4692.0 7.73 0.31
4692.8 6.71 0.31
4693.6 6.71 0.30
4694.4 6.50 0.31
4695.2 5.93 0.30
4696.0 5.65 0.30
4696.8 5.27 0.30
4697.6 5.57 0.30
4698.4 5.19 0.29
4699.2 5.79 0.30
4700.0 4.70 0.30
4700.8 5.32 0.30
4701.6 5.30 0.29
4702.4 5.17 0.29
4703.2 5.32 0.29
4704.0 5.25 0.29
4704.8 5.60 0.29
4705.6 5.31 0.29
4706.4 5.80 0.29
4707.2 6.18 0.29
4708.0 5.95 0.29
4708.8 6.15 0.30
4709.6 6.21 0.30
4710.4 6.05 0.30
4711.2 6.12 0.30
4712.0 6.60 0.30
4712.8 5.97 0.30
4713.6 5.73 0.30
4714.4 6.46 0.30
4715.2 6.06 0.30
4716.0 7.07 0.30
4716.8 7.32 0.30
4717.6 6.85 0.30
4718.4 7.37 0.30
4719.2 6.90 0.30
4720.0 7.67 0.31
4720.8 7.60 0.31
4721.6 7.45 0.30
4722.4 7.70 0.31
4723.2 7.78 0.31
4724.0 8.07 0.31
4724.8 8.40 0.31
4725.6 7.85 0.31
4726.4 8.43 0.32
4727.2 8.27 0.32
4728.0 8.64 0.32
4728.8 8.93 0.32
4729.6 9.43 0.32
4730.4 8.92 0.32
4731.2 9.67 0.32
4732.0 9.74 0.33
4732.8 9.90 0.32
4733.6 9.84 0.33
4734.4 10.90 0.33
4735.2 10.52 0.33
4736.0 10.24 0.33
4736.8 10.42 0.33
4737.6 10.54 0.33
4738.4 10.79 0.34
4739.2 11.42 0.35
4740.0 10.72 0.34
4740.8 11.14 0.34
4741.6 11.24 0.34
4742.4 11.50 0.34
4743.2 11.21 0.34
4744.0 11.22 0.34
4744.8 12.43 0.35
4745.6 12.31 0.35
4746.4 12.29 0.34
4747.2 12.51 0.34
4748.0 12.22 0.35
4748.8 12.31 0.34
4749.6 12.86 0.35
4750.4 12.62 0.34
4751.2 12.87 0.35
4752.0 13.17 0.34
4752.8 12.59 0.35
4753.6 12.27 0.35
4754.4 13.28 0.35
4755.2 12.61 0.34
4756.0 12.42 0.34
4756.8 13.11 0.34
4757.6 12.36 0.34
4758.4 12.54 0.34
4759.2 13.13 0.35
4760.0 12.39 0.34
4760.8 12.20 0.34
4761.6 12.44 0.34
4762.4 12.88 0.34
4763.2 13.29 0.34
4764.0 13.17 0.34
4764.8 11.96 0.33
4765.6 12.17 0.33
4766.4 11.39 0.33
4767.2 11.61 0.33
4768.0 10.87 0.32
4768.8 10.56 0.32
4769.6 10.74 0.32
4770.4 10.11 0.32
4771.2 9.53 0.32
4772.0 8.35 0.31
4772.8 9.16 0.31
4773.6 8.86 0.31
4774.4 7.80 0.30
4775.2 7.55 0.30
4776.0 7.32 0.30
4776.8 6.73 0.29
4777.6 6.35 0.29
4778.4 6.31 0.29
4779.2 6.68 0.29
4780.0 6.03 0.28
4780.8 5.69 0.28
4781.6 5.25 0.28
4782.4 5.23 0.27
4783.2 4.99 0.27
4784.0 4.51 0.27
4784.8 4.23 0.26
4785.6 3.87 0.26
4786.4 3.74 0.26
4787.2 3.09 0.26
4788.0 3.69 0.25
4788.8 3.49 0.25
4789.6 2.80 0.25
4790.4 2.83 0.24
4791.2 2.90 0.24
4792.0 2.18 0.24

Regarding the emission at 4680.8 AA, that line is Ly-alpha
